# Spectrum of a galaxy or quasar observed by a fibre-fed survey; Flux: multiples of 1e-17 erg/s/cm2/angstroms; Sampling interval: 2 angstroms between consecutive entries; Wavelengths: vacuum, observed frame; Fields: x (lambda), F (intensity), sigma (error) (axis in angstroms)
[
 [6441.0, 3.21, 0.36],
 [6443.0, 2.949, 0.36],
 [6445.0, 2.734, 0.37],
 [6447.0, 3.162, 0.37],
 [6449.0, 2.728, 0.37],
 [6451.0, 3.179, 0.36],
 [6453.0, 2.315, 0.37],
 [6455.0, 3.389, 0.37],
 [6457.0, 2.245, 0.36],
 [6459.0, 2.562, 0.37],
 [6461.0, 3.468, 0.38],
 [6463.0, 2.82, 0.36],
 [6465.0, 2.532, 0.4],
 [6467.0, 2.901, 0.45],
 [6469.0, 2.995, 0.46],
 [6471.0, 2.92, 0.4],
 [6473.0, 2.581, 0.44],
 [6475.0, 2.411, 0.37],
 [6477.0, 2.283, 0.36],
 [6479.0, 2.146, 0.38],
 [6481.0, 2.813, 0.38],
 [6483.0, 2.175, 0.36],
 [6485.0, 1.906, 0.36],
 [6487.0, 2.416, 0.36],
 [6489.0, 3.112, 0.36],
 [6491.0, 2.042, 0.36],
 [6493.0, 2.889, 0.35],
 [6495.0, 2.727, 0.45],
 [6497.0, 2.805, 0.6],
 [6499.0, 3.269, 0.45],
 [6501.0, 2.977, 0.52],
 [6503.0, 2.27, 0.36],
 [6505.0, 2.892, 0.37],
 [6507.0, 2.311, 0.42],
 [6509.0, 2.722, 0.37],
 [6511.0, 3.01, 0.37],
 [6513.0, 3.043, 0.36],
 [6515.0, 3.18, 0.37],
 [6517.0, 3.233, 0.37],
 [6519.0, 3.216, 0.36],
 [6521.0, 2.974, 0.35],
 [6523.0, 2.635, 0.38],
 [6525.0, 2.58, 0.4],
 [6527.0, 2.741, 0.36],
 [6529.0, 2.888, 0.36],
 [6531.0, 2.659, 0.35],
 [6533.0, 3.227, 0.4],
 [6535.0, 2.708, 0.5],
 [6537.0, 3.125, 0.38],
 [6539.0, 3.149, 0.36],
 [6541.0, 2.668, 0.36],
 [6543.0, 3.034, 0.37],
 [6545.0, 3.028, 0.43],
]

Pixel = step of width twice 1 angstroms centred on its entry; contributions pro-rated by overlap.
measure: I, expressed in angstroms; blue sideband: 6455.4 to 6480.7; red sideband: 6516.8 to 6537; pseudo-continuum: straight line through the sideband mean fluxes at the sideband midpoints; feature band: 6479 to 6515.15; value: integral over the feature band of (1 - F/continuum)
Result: 1.4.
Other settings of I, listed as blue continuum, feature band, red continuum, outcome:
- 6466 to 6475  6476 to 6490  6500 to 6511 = 1.76 angstroms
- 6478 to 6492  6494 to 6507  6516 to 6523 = -0.50 angstroms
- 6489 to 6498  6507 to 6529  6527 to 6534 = -0.64 angstroms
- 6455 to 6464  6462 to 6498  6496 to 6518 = 3.50 angstroms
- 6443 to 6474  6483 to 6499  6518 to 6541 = 1.60 angstroms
